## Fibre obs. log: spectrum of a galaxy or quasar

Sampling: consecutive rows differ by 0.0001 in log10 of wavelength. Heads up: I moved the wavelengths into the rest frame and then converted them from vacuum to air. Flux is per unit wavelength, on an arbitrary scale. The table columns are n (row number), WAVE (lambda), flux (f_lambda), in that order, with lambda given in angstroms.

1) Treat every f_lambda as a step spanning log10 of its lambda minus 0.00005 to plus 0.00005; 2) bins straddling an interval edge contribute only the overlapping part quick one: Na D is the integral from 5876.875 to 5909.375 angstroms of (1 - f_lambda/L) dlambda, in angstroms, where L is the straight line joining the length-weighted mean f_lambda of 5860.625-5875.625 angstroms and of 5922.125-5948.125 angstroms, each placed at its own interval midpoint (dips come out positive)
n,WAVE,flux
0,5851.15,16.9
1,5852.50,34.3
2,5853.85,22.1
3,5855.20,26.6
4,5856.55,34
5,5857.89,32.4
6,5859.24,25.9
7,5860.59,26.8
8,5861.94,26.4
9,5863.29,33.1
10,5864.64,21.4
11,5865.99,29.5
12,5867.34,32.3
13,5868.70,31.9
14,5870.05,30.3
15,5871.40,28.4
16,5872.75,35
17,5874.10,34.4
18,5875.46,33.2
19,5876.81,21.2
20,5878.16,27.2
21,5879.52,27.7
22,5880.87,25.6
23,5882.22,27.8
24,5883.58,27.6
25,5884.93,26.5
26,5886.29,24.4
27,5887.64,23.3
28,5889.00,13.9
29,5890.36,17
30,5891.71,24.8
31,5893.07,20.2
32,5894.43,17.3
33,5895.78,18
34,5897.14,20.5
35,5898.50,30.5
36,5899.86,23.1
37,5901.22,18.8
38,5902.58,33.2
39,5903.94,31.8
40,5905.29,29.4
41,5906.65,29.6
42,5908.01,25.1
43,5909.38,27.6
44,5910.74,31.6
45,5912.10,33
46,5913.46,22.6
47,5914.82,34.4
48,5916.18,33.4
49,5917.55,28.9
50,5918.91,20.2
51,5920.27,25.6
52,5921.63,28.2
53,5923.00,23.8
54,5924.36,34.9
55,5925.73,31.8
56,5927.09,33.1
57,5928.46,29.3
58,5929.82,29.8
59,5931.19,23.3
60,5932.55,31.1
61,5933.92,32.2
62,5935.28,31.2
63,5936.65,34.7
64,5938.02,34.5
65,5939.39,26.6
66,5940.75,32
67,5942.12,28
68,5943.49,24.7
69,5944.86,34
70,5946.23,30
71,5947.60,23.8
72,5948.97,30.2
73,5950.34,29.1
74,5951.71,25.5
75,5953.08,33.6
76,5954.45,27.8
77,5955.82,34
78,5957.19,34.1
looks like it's 6.1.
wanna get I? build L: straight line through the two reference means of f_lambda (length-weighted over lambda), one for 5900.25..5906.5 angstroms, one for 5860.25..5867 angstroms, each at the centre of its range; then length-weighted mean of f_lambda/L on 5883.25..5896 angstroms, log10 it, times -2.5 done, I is 0.30 mag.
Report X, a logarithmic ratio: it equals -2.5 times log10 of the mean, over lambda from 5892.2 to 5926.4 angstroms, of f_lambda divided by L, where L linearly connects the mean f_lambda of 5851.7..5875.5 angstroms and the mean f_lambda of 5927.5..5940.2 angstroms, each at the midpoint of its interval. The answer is 0.12 mag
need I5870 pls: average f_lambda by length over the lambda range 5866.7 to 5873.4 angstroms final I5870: 31.5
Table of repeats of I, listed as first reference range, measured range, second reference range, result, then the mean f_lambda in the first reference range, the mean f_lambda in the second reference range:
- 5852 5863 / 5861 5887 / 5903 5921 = 0.00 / 28.6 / 28.8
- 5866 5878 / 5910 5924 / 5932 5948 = 0.08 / 30.6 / 30.3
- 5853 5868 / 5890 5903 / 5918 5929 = 0.26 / 28.3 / 28.4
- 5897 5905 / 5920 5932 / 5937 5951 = -0.03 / 26.9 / 29.4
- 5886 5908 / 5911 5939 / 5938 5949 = -0.12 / 23.5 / 28.9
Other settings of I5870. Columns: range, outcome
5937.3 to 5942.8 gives 30.3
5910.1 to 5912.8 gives 32.3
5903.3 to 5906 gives 30.7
